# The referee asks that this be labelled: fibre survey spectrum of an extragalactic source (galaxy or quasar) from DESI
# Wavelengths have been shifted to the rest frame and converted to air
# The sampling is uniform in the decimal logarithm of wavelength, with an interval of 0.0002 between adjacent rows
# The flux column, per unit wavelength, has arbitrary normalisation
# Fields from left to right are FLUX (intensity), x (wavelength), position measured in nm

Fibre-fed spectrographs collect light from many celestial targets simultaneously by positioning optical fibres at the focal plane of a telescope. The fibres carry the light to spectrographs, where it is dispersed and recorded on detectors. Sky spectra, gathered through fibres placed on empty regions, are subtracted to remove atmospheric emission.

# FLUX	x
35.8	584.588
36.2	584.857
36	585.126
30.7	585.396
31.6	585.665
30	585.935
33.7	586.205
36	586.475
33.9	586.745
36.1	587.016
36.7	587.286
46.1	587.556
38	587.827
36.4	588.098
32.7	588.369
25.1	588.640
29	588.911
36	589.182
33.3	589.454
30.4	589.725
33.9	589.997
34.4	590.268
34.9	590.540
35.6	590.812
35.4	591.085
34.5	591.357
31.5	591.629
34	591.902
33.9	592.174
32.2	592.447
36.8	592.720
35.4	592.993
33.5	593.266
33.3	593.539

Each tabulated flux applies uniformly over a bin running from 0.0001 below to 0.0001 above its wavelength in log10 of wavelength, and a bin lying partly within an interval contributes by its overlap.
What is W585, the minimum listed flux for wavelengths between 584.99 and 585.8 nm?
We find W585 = 30.7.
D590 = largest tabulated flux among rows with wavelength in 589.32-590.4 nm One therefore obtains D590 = 34.4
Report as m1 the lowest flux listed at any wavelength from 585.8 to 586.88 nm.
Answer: 30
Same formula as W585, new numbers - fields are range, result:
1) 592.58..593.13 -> 35.4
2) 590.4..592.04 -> 31.5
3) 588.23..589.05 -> 25.1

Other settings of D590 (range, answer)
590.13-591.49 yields 35.6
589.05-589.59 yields 36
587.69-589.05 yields 38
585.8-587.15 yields 36.1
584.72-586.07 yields 36.2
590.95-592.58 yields 35.4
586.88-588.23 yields 46.1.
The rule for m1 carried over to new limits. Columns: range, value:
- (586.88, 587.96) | 36.1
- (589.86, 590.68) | 33.9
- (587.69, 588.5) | 32.7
